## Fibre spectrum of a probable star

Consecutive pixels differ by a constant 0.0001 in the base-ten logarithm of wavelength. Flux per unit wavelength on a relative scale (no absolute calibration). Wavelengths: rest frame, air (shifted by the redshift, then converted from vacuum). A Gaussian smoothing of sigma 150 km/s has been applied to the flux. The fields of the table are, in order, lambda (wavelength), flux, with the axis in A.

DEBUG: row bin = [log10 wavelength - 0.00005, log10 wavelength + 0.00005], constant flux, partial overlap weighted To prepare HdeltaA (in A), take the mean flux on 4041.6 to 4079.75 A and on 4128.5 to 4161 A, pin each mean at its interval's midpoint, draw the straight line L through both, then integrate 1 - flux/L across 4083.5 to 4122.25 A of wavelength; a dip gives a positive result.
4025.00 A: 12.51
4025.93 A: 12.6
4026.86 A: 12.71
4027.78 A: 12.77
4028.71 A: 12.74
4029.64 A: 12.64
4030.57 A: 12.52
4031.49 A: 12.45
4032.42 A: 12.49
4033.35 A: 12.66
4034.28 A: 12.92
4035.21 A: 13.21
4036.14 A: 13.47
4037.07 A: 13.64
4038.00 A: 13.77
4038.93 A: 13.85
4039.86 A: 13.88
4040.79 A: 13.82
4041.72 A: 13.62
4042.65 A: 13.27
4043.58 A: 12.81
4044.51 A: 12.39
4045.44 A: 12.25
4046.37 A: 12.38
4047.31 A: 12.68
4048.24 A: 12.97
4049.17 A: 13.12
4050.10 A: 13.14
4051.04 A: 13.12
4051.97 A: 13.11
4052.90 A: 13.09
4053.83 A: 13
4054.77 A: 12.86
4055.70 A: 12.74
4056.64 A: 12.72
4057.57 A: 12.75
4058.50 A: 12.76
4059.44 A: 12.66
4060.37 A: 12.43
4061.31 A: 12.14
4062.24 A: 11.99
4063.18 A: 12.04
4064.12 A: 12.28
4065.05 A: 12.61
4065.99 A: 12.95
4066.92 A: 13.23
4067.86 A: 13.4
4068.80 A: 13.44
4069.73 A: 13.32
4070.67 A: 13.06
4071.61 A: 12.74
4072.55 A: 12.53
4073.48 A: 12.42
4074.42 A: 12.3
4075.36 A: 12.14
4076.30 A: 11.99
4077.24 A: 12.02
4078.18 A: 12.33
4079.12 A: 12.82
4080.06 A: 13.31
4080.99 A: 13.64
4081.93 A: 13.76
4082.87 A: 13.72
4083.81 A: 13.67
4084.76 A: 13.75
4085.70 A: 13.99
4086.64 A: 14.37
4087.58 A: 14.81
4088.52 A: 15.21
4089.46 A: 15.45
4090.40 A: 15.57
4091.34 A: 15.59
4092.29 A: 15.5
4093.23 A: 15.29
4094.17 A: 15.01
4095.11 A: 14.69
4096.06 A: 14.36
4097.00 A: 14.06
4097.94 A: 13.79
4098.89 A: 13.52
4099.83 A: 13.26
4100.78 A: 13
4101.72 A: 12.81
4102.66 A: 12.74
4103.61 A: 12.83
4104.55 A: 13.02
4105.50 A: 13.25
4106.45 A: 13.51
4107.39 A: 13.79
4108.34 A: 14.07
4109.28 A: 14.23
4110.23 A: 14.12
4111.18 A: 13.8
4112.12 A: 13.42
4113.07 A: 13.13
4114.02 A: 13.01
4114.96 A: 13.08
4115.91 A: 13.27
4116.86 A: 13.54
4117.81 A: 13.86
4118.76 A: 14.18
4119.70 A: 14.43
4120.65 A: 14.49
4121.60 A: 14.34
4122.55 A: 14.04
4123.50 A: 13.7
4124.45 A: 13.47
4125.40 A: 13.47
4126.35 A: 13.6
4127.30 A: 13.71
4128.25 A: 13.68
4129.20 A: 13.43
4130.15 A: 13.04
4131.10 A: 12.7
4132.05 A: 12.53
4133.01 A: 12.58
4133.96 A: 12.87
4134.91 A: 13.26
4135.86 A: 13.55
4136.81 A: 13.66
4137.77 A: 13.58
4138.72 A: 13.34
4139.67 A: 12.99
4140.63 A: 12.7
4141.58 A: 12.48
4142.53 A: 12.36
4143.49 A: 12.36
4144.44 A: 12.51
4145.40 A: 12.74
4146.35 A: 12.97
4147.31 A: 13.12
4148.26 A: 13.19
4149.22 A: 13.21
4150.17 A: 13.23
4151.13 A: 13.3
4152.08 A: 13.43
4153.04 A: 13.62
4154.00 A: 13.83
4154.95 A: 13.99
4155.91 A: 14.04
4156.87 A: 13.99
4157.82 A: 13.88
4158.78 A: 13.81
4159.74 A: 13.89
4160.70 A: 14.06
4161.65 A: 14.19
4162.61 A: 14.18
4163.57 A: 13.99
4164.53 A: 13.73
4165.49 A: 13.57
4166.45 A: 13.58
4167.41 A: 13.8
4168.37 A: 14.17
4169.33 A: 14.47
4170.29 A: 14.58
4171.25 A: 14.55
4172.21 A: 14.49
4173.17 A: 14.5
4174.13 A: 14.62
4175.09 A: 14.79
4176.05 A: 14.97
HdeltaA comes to -3.04 A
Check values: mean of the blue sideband 12.7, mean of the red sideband 13.2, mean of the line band 14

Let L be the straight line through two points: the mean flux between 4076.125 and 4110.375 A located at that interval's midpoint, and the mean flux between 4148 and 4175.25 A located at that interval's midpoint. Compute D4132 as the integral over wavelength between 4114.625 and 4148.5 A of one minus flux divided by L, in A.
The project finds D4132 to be 1.50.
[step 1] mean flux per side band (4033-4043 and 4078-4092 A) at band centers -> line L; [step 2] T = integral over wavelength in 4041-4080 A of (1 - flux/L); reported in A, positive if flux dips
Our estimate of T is 3.04 A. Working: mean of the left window 13.5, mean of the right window 14.2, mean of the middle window 12.7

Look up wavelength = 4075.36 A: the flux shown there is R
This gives 12.14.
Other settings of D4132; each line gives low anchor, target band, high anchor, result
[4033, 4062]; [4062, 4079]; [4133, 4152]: 0.5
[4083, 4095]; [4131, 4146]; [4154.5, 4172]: 1.5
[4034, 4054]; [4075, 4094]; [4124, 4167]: -1.0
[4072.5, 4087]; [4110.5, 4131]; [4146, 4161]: -0.4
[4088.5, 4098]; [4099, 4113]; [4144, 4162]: 1.2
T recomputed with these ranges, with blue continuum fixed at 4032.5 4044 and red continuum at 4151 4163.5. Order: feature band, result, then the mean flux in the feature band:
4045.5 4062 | 0.8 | 12.8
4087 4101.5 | -1.0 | 14.6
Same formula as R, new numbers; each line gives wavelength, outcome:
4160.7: 14.06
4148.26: 13.19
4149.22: 13.21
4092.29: 15.5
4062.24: 11.99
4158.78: 13.81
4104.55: 13.02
